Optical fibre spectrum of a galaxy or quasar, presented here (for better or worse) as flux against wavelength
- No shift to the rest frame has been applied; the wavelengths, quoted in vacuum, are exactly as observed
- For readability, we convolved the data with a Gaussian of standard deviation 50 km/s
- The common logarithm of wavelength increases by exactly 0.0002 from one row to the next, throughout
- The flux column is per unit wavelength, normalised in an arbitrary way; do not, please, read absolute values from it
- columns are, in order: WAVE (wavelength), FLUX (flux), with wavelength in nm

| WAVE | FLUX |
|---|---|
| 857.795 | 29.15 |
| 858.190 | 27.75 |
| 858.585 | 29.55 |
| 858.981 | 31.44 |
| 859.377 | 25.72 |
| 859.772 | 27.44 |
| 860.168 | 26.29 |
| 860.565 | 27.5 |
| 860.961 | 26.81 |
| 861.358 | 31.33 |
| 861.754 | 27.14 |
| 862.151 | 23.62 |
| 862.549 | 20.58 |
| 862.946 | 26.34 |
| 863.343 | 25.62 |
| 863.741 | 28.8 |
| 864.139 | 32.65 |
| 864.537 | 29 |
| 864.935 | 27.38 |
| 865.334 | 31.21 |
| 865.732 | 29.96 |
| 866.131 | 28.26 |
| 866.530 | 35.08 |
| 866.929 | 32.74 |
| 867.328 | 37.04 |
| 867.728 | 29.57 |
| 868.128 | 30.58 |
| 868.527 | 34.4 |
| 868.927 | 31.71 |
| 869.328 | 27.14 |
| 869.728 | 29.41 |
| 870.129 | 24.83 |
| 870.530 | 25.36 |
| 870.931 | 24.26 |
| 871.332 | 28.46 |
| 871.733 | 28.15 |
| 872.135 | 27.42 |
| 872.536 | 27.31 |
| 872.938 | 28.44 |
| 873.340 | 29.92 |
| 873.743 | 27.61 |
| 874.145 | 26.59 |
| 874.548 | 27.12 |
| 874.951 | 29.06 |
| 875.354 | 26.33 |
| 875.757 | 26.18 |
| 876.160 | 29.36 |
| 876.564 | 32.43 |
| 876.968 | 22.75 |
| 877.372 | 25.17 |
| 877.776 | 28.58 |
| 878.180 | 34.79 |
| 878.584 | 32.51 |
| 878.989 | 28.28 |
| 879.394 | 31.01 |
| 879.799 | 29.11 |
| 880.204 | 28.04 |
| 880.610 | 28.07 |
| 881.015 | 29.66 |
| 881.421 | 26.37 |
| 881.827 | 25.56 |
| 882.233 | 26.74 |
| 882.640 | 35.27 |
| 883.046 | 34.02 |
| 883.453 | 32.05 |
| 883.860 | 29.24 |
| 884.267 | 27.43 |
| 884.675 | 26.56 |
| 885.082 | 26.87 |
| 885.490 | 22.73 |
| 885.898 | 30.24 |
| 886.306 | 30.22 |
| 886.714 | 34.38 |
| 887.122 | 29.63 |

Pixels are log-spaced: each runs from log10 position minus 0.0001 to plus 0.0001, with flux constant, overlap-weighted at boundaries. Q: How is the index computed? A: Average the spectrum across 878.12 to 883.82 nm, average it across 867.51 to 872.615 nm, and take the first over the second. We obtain 1.05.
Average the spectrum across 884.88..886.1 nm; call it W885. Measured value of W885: 26.6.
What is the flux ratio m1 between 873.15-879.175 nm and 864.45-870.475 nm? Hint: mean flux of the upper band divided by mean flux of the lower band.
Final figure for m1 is 0.9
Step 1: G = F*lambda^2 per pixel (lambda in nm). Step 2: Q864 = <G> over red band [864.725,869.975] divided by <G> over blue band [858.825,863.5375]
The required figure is 1.2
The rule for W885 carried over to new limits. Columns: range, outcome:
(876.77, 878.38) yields 27.8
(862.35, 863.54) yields 24.2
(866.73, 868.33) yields 32.5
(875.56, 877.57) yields 27.2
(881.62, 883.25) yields 30.4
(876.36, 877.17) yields 27.6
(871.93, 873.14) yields 27.7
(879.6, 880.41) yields 28.6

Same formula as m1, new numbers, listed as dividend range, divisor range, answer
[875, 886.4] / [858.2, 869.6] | 0.99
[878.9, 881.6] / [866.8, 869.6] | 0.90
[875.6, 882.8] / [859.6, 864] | 1.09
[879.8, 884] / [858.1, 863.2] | 1.09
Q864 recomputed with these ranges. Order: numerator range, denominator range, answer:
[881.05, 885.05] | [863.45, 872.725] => 1.02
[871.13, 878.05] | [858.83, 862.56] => 1.06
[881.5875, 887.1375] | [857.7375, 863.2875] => 1.14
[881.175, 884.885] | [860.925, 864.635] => 1.13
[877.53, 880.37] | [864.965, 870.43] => 1.01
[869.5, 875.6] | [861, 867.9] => 0.96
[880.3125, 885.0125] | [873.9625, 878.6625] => 1.04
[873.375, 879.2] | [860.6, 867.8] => 1.01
